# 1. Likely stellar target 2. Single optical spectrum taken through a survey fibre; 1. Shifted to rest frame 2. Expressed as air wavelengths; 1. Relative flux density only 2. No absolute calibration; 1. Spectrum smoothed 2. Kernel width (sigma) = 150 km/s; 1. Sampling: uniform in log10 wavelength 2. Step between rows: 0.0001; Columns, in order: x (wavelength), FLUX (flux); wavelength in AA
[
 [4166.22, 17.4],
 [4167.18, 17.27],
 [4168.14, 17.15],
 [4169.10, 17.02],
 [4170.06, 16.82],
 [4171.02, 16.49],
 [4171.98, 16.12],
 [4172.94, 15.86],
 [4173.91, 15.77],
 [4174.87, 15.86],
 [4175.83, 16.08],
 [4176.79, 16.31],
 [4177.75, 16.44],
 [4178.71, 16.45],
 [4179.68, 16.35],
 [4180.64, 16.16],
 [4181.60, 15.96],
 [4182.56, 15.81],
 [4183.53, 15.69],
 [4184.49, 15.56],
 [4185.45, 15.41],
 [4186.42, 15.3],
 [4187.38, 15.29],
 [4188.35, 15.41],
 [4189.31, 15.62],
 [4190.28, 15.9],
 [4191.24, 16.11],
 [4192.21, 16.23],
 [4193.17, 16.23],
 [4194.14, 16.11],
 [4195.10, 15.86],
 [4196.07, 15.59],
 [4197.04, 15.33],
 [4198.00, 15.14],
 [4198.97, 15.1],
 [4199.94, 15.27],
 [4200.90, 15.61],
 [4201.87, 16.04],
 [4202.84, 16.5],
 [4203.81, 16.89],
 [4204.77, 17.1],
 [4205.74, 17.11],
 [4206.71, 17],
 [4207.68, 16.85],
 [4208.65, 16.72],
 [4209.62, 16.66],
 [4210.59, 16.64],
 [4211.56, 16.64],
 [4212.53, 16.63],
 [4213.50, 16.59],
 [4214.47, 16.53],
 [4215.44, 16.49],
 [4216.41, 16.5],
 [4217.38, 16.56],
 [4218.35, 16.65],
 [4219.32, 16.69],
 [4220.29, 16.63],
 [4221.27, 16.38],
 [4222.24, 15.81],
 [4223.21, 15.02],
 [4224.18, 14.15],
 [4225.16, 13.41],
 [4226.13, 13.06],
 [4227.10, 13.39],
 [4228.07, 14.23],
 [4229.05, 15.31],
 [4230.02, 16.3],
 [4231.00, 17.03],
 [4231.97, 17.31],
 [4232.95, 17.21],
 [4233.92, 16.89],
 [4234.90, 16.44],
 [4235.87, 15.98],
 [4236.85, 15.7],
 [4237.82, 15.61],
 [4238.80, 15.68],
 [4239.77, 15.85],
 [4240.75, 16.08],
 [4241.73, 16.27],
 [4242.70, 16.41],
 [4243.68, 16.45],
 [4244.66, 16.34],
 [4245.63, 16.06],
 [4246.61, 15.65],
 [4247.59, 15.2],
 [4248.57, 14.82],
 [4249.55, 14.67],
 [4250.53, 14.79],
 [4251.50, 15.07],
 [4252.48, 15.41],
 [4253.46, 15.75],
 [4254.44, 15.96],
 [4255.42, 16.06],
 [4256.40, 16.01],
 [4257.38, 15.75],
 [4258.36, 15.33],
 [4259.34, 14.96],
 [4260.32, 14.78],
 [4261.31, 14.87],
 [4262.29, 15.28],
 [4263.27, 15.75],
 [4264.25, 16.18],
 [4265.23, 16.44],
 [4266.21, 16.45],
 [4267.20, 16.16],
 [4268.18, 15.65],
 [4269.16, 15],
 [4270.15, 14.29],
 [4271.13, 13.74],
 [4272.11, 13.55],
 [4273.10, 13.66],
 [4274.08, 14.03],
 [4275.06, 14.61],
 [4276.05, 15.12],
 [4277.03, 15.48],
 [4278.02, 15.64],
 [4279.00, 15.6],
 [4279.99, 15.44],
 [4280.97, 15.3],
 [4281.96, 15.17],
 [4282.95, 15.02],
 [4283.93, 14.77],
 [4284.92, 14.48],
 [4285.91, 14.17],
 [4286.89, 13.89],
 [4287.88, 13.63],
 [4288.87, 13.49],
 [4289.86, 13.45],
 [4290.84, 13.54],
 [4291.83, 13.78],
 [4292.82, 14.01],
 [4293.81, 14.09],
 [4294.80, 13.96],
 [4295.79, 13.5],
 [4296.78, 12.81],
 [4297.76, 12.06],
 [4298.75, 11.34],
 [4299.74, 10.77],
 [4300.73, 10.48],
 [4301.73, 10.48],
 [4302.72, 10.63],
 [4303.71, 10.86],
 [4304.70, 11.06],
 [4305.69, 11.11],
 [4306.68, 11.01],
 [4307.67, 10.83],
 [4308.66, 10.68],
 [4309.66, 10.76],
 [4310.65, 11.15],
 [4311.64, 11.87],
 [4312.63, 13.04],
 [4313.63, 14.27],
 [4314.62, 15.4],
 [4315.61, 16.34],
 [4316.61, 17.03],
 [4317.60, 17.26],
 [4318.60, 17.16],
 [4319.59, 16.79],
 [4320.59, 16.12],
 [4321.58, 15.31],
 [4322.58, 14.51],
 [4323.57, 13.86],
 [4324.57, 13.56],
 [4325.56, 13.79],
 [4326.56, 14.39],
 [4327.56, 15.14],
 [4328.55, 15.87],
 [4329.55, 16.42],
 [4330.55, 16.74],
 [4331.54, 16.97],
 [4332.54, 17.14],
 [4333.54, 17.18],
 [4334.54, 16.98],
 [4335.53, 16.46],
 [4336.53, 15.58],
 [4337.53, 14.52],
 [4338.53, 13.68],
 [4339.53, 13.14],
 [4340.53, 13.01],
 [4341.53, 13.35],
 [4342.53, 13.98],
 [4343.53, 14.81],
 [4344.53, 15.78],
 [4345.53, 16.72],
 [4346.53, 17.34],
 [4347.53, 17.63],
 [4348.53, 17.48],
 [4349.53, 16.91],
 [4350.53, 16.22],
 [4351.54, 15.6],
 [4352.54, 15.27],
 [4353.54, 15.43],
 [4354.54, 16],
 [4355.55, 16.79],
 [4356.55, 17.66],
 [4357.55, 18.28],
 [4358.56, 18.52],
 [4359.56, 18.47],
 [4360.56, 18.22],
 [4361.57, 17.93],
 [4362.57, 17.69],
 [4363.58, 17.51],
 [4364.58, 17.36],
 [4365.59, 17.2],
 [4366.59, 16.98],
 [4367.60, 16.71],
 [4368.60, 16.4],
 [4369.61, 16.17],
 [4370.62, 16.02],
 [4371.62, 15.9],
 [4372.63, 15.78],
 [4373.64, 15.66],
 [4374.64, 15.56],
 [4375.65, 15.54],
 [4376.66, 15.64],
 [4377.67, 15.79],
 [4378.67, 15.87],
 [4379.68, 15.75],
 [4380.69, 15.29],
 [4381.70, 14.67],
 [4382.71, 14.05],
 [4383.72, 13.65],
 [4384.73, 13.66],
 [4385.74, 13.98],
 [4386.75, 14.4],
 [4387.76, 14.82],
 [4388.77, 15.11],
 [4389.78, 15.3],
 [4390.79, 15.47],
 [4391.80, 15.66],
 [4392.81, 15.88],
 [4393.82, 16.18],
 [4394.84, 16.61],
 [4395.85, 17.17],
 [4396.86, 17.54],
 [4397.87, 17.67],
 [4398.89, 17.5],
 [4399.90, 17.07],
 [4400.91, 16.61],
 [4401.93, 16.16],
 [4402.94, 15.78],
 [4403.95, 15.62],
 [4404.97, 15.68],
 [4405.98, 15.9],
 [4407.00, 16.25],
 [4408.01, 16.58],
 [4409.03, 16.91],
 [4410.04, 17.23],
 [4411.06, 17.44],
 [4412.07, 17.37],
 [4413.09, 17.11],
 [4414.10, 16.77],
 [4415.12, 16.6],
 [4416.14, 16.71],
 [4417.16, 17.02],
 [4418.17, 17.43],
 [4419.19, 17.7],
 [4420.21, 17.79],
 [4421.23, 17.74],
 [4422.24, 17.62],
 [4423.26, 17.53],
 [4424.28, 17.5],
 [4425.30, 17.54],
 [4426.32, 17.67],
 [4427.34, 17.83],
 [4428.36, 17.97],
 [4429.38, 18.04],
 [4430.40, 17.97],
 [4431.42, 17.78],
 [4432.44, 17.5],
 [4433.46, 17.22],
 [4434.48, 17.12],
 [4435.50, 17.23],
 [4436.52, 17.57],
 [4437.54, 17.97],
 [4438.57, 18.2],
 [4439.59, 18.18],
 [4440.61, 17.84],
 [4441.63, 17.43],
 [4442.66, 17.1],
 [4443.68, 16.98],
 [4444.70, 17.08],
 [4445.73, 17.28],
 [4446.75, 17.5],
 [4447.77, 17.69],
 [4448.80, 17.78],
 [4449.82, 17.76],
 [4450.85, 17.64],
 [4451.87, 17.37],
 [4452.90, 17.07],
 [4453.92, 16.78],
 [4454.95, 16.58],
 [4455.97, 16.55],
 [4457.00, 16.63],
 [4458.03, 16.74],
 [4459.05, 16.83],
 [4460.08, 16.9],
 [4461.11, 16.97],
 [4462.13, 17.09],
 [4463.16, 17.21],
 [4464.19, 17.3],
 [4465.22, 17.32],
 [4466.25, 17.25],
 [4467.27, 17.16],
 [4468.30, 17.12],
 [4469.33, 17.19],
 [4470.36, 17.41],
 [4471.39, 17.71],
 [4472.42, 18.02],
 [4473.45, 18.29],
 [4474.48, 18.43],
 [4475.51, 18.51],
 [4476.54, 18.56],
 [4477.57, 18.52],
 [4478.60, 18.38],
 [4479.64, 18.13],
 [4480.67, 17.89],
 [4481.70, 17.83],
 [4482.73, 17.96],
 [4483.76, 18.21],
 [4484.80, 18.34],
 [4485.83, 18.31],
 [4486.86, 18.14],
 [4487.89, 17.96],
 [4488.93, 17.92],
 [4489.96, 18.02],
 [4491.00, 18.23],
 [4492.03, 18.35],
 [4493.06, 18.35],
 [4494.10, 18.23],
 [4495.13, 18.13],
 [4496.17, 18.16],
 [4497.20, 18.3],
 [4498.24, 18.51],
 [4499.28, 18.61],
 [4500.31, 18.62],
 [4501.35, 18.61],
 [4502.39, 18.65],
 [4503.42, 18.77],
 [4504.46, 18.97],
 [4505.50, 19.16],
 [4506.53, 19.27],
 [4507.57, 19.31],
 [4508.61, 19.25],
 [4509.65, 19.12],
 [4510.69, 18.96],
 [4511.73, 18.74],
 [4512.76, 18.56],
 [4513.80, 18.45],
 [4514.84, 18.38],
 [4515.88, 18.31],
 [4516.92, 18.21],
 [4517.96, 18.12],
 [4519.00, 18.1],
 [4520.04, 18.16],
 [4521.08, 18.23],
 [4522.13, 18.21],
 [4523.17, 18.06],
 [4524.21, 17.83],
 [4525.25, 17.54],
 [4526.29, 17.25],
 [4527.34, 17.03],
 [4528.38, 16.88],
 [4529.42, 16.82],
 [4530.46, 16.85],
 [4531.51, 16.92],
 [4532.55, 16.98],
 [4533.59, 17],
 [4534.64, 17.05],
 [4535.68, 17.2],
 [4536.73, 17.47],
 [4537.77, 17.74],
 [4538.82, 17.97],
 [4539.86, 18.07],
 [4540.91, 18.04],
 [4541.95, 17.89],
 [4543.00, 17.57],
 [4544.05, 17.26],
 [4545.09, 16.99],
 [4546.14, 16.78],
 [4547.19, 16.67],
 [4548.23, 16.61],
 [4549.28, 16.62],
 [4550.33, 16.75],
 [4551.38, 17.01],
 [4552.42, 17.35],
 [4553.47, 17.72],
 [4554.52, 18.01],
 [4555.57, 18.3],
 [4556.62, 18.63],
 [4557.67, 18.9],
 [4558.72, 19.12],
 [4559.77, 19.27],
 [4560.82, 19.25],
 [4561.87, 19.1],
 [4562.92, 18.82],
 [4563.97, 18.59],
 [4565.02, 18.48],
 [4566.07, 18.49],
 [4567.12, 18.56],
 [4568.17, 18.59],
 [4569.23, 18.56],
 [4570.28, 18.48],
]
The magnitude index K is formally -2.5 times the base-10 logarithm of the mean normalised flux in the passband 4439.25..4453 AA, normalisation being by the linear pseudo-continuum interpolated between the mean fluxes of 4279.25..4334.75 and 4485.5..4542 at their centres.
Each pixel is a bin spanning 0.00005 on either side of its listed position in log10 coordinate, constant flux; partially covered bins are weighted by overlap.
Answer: -0.05 mag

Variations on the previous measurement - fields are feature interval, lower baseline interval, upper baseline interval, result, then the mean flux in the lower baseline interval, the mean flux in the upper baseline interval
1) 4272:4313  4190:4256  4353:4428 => 0.229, 15.9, 16.5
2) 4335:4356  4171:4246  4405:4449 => 0.091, 16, 17.4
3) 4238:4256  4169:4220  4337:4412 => 0.030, 16.2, 16.1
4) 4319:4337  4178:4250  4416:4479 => 0.066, 15.9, 17.5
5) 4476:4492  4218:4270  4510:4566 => -0.044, 15.7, 17.8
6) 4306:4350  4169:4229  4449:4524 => 0.132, 15.9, 18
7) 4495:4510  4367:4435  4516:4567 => -0.083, 16.4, 17.8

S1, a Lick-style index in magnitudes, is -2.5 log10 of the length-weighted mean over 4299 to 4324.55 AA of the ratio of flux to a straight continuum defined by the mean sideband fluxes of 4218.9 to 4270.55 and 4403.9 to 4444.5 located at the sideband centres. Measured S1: 0.23 mag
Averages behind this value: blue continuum 15.6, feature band 13.1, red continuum 17.3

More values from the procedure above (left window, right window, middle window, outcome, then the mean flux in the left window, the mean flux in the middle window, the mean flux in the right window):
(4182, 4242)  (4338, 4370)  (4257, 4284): 0.068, 16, 15.1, 16.4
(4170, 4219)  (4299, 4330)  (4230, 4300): -0.035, 16.1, 15.1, 13.5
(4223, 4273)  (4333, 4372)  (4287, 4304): 0.253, 15.5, 12.6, 16.3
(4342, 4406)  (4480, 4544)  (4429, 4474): -0.008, 16.2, 17.4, 18.1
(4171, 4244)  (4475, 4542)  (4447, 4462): 0.040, 16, 17.1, 18.1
